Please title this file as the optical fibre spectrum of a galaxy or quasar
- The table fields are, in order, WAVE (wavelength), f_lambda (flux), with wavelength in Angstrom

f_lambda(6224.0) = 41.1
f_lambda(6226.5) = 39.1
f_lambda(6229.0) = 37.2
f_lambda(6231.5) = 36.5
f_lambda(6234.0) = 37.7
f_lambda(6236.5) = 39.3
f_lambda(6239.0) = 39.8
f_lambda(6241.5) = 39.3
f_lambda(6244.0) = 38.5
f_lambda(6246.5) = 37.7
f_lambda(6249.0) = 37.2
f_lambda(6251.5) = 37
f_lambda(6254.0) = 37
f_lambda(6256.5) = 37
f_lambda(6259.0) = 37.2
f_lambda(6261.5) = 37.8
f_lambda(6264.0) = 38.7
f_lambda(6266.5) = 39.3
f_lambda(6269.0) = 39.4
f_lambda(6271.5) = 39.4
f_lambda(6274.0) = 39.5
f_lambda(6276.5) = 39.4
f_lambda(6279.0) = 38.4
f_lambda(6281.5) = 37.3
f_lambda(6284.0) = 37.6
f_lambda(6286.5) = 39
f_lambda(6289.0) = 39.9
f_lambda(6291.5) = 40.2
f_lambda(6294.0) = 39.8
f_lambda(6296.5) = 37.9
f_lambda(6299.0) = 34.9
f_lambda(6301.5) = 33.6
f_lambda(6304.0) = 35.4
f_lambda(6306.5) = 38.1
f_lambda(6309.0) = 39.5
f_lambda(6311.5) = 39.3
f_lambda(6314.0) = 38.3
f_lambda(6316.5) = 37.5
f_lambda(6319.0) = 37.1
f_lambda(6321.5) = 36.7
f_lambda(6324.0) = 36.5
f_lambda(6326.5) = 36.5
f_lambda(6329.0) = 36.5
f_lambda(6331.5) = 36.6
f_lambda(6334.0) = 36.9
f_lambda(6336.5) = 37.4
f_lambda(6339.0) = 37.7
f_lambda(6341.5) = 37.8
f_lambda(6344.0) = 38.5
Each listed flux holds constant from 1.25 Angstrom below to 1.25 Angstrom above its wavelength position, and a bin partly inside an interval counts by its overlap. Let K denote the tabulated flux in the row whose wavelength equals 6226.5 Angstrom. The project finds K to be 39.1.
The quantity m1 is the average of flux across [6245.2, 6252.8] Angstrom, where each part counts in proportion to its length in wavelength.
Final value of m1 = 37.3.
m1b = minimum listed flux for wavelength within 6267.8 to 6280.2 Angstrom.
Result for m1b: 38.4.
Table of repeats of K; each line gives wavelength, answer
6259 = 37.2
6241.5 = 39.3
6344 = 38.5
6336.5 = 37.4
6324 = 36.5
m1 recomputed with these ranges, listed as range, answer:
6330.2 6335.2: 36.7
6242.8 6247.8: 38.1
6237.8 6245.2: 39.2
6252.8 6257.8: 37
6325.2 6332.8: 36.5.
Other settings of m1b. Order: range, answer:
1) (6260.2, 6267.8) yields 37.8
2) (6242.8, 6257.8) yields 37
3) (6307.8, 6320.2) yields 37.1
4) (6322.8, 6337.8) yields 36.5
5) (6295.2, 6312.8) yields 33.6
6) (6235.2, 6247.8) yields 37.7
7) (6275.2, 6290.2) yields 37.3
